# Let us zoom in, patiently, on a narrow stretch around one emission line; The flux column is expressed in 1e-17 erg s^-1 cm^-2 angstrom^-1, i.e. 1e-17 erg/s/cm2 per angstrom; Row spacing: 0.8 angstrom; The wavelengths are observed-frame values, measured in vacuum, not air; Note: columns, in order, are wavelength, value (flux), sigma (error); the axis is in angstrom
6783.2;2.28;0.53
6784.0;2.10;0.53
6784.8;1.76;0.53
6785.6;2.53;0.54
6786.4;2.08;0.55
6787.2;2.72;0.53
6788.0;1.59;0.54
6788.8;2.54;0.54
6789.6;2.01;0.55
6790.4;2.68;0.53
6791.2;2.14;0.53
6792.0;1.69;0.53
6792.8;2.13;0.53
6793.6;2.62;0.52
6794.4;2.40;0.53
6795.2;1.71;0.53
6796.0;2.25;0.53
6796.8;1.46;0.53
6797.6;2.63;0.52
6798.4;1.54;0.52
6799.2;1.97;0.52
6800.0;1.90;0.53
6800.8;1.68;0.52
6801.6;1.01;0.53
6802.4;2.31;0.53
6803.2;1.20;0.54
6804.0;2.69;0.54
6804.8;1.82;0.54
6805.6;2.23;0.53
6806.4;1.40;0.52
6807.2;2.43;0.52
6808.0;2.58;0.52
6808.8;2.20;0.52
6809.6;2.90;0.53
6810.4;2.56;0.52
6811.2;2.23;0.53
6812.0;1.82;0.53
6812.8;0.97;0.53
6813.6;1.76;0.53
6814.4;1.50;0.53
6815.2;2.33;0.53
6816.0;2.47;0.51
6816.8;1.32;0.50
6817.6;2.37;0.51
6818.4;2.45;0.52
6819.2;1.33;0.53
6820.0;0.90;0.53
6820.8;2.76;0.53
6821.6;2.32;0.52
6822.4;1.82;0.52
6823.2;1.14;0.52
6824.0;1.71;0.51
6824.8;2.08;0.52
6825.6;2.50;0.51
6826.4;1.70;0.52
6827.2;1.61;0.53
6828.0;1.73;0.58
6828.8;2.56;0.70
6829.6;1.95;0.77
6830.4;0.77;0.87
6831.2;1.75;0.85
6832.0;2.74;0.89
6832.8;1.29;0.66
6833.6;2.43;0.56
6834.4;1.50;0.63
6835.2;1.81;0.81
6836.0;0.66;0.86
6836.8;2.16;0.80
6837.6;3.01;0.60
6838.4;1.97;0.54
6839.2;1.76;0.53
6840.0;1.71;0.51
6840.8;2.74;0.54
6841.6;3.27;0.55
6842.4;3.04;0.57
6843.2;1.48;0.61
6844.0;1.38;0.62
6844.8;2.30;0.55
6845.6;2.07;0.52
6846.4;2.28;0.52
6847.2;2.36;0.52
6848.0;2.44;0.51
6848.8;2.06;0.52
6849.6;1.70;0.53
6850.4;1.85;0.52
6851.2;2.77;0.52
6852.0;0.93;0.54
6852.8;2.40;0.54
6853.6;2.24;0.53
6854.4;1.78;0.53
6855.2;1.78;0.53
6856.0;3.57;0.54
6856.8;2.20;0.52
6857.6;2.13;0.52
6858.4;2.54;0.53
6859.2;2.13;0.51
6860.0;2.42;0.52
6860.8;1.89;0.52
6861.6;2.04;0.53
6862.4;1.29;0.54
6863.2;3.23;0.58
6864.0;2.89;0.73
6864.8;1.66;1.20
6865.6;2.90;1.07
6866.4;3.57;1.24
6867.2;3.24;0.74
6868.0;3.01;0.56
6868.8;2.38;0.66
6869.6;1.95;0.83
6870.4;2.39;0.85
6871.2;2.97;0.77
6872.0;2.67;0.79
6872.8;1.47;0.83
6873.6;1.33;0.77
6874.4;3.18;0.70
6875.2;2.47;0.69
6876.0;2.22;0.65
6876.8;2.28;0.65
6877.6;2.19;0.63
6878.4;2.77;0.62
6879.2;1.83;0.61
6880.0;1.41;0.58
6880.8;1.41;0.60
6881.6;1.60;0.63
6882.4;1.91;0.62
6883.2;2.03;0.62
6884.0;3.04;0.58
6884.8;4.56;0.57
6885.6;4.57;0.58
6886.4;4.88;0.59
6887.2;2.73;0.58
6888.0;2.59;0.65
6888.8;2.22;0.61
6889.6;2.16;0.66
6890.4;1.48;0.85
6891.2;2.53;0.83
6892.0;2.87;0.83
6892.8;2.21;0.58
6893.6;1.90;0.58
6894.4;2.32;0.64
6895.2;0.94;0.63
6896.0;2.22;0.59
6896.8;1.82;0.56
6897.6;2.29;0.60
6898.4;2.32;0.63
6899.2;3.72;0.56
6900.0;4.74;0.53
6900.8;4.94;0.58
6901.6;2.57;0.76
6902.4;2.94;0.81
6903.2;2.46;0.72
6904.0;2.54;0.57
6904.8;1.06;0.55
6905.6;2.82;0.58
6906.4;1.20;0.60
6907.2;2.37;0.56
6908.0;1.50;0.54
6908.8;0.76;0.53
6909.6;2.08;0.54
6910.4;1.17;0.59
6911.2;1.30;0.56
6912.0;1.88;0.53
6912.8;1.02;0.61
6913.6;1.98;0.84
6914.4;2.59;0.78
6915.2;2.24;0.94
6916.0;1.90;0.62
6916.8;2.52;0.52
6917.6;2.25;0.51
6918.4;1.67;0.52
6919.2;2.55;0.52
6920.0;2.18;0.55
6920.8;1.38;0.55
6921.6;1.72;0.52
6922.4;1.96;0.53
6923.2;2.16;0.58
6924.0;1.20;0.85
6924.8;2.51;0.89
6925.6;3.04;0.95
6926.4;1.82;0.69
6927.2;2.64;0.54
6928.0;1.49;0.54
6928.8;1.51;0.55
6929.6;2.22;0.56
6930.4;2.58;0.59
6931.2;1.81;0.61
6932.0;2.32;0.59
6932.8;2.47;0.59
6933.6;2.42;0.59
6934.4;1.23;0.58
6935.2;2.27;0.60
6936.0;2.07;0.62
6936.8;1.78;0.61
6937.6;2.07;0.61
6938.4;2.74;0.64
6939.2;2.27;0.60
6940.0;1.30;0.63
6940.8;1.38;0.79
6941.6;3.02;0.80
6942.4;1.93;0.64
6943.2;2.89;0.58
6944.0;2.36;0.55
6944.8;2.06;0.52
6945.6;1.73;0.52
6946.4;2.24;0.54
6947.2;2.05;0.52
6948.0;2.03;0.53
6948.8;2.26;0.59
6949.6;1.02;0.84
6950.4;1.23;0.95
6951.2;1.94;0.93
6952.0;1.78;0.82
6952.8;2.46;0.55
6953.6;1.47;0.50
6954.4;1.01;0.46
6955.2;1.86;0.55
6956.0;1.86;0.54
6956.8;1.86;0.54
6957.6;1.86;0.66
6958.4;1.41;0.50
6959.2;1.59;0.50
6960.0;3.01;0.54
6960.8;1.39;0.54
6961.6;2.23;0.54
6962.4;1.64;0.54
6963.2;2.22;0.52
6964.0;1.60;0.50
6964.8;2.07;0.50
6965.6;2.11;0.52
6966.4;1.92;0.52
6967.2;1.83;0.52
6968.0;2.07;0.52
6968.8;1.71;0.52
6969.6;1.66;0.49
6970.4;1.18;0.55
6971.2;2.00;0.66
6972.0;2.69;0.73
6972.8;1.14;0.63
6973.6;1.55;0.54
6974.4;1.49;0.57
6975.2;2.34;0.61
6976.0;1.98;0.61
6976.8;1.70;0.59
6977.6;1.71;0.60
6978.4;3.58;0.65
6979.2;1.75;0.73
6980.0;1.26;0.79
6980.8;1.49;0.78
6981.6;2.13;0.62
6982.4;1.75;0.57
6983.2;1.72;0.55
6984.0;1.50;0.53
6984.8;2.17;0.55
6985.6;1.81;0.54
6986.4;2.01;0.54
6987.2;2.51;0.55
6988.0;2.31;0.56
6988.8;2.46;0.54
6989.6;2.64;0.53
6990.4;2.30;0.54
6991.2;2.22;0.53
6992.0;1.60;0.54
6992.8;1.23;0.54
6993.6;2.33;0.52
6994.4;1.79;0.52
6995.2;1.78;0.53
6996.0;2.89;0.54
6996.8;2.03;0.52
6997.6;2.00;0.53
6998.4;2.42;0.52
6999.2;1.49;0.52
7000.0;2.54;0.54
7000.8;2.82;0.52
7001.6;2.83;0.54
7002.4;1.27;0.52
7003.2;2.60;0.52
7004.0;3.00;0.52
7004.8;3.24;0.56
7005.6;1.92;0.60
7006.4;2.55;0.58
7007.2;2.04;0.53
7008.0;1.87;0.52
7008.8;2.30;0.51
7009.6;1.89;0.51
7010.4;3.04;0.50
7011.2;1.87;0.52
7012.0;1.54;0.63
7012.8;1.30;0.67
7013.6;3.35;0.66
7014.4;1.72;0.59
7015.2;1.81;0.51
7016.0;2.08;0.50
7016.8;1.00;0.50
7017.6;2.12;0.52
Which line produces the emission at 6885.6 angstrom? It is [S II] 6716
